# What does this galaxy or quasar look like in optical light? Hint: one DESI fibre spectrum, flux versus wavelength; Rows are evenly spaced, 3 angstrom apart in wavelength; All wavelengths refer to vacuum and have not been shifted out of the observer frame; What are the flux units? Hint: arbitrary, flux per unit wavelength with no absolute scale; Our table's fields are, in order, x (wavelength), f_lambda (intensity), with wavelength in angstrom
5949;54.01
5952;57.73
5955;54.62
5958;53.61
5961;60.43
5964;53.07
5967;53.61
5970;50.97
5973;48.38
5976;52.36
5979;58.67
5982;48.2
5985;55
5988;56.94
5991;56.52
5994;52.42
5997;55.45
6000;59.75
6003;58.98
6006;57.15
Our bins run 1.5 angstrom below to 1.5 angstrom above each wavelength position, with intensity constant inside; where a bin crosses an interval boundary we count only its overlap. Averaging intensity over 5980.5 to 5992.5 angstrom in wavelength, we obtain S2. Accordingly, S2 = 54.2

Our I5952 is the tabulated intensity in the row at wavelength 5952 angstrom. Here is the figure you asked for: 57.73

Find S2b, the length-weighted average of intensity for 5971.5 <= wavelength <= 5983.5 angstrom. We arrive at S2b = 51.9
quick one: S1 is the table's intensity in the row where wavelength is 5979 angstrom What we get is 58.67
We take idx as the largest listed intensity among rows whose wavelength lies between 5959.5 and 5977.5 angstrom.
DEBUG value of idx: 60.43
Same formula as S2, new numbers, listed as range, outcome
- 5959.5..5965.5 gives 56.8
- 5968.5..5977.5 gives 50.6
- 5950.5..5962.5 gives 56.6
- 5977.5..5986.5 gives 54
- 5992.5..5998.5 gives 53.9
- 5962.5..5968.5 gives 53.3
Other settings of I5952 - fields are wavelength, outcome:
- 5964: 53.07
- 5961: 60.43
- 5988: 56.94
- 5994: 52.42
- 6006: 57.15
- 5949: 54.01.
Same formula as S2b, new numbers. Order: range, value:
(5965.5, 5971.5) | 52.3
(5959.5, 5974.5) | 53.3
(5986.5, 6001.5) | 56.2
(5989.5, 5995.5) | 54.5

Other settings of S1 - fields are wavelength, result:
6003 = 58.98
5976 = 52.36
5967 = 53.61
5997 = 55.45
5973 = 48.38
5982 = 48.2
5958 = 53.61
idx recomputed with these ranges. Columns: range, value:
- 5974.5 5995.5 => 58.67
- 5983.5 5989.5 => 56.94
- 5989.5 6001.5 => 59.75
